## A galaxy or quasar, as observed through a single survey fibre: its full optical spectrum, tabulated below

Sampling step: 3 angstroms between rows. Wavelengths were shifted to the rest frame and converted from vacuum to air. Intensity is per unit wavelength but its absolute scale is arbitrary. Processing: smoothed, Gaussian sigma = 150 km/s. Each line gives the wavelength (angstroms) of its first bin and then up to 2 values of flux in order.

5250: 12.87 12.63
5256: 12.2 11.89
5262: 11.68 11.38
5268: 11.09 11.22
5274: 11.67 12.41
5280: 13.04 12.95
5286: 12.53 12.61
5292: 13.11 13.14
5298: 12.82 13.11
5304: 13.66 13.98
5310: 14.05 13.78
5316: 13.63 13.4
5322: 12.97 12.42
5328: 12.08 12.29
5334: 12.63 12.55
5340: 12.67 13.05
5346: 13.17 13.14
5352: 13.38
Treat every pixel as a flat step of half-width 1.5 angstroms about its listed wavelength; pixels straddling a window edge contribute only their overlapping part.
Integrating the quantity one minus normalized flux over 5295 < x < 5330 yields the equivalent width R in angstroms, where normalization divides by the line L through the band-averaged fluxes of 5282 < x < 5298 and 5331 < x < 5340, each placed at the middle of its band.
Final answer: -1.5 angstroms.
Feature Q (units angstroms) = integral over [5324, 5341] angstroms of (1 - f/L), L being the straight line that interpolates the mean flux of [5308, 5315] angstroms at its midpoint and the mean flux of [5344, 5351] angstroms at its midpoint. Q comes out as 1.3 angstroms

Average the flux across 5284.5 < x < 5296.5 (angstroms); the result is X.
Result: 12.8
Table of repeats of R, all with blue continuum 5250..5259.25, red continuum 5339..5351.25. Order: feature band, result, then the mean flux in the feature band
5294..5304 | -0.32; 13.1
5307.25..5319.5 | -0.91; 13.8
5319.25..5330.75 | 0.29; 12.6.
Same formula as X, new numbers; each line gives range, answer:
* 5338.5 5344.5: 12.9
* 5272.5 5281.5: 12.4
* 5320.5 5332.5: 12.4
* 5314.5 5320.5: 13.5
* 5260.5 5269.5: 11.4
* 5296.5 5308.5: 13.4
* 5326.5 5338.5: 12.4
